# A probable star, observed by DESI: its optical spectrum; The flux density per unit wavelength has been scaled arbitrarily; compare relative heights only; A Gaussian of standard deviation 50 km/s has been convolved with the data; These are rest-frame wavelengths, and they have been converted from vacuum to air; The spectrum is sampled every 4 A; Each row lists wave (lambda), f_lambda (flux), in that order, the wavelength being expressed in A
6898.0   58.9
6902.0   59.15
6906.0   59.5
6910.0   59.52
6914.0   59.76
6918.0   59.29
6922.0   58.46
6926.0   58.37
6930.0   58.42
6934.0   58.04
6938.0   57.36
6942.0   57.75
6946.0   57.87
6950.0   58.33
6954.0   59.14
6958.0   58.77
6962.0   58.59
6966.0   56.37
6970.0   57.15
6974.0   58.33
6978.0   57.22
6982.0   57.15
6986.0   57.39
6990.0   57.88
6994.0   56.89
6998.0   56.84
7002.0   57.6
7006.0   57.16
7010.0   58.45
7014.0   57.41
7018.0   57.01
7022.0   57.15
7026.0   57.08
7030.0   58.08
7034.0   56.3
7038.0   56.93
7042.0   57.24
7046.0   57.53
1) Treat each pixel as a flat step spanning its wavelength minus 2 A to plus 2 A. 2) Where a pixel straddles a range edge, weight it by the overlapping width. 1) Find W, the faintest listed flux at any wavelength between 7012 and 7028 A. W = 57.01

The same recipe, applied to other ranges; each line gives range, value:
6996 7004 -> 56.84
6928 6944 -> 57.36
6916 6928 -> 58.37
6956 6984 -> 56.37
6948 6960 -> 58.33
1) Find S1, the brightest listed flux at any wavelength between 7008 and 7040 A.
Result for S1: 58.45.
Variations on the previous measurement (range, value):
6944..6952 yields 58.33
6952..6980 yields 59.14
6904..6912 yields 59.52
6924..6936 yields 58.42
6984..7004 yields 57.88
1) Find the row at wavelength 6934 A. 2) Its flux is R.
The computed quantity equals 58.04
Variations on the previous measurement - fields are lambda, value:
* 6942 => 57.75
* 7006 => 57.16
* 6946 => 57.87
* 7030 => 58.08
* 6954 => 59.14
